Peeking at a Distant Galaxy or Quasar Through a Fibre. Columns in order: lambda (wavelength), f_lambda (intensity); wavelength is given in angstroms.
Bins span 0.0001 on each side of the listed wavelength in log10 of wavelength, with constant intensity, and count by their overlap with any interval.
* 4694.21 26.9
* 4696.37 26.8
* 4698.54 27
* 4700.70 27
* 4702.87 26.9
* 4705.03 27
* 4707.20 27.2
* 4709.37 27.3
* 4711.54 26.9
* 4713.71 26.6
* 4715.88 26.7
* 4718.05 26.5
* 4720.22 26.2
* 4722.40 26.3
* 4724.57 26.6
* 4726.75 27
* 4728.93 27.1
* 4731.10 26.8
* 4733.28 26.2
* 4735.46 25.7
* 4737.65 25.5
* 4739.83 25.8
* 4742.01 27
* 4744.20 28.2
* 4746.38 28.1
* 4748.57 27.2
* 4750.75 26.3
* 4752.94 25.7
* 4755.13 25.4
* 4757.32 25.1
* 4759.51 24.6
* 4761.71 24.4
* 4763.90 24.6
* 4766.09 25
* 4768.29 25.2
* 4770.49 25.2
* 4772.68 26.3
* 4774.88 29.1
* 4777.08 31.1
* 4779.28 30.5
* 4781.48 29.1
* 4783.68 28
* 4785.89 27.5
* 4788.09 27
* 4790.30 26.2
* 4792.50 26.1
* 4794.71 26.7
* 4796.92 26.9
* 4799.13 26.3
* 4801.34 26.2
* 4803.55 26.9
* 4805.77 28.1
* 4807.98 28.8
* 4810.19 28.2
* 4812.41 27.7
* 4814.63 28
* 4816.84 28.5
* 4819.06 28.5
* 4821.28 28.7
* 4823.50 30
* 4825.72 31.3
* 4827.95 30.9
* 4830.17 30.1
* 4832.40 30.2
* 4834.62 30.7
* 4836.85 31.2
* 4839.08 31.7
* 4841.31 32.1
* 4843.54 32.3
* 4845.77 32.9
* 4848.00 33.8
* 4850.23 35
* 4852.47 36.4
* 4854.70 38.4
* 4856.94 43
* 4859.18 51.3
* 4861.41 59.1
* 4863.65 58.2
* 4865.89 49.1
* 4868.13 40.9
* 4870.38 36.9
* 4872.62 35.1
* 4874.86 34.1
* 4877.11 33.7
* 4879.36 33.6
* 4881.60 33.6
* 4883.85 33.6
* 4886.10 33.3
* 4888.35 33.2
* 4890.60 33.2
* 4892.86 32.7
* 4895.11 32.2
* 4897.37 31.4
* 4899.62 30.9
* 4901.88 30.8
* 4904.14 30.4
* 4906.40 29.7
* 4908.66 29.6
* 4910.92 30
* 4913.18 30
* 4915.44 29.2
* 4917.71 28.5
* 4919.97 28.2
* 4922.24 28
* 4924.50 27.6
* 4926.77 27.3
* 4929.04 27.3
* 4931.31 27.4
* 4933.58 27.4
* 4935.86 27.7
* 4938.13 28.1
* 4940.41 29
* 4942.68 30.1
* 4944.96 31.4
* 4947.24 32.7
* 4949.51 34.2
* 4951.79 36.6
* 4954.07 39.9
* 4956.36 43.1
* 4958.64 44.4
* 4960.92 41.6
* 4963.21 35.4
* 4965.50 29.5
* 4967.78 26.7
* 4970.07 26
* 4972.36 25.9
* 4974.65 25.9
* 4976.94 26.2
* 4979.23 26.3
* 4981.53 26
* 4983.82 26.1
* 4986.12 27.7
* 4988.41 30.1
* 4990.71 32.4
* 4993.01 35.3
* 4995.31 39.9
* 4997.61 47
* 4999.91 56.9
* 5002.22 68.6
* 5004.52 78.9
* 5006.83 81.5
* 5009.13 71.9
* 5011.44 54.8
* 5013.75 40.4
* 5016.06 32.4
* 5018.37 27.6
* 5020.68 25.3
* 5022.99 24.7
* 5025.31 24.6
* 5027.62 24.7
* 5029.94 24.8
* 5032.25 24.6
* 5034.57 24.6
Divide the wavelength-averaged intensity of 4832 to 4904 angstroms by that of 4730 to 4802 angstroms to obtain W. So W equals 1.37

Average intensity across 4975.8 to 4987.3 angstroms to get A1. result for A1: 26.5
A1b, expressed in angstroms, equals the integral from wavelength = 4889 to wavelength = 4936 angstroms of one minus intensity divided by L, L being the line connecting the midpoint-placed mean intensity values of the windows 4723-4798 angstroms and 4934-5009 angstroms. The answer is 6.73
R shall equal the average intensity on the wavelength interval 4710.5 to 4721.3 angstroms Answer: 26.6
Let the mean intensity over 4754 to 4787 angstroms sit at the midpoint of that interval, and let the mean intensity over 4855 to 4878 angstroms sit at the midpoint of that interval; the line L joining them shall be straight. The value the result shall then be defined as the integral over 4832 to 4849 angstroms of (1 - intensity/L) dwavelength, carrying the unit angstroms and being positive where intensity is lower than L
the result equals 3.21 angstroms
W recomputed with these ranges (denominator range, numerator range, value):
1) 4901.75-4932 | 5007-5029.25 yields 1.32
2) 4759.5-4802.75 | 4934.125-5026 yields 1.39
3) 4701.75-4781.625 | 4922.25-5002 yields 1.23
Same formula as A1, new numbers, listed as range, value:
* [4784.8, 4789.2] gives 27.2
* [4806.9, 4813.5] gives 28.2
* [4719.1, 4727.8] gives 26.5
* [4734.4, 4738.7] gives 25.5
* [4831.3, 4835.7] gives 30.5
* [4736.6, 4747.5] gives 26.9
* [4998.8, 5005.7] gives 68.2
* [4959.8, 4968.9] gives 33.3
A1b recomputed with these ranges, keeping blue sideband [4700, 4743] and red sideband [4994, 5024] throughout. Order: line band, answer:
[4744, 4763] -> 2.1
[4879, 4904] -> 4.9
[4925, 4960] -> 9.6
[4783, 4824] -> 7.1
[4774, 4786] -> 0.8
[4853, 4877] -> -3.6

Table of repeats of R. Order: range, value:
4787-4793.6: 26.4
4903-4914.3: 29.9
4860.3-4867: 55.5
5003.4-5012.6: 71.7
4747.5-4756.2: 26.2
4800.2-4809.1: 27.5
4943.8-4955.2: 35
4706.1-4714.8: 27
